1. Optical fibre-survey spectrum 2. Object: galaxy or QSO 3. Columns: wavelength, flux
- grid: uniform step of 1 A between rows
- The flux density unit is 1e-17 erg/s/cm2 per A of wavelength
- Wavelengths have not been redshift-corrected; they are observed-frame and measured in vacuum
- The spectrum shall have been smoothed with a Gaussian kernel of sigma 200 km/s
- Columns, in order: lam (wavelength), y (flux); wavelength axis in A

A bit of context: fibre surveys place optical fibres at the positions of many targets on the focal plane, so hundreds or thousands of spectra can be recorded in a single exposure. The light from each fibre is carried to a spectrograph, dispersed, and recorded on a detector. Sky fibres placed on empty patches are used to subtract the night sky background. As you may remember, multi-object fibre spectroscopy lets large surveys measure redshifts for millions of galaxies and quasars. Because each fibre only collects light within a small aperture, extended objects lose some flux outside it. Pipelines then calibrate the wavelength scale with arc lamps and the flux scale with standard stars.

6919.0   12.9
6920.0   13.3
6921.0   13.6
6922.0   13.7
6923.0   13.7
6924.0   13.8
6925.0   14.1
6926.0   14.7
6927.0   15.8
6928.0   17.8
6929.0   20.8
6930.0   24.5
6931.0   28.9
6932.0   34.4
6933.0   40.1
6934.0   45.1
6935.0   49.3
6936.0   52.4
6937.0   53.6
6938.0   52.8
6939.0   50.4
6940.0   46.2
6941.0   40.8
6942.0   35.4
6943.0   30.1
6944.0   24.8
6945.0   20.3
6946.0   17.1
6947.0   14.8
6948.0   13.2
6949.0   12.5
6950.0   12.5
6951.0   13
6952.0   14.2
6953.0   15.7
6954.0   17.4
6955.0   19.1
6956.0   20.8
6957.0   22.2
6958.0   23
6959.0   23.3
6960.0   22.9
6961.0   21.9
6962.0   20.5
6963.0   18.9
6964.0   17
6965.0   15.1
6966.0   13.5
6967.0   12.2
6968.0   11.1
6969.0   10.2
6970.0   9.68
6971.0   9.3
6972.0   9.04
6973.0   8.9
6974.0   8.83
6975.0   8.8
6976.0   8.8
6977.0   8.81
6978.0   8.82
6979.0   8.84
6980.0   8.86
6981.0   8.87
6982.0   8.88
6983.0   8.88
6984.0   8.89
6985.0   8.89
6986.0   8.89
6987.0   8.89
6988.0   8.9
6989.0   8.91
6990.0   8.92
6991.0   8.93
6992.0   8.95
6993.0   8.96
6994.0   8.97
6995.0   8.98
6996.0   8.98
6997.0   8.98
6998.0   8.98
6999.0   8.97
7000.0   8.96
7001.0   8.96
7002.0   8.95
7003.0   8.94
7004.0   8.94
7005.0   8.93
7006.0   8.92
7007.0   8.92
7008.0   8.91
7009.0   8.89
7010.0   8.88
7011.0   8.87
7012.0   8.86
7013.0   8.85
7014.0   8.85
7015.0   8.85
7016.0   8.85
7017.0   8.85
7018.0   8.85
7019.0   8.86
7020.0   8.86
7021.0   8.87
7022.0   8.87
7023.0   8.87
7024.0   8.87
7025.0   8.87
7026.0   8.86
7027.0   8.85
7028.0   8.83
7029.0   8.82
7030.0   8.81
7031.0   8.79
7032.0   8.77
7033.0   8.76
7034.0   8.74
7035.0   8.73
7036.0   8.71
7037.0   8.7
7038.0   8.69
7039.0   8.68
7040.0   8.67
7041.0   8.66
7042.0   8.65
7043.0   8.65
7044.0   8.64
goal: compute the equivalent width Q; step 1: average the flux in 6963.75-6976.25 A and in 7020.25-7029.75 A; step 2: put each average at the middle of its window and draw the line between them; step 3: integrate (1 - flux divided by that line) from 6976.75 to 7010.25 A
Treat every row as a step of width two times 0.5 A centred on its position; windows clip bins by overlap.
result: 3.6 A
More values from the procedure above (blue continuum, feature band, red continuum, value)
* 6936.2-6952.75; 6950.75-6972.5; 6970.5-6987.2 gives 2.74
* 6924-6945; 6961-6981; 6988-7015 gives 8.72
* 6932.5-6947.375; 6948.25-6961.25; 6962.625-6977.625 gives 3.12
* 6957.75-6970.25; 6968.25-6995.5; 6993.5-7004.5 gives 7.80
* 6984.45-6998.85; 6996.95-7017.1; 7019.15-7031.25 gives -0.03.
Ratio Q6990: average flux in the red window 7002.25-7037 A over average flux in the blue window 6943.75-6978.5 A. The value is 0.6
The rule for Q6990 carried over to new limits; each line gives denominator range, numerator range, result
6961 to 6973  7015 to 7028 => 0.66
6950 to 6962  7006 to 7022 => 0.46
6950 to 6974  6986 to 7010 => 0.57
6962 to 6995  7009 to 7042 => 0.86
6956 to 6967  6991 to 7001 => 0.46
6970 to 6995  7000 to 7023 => 1.00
